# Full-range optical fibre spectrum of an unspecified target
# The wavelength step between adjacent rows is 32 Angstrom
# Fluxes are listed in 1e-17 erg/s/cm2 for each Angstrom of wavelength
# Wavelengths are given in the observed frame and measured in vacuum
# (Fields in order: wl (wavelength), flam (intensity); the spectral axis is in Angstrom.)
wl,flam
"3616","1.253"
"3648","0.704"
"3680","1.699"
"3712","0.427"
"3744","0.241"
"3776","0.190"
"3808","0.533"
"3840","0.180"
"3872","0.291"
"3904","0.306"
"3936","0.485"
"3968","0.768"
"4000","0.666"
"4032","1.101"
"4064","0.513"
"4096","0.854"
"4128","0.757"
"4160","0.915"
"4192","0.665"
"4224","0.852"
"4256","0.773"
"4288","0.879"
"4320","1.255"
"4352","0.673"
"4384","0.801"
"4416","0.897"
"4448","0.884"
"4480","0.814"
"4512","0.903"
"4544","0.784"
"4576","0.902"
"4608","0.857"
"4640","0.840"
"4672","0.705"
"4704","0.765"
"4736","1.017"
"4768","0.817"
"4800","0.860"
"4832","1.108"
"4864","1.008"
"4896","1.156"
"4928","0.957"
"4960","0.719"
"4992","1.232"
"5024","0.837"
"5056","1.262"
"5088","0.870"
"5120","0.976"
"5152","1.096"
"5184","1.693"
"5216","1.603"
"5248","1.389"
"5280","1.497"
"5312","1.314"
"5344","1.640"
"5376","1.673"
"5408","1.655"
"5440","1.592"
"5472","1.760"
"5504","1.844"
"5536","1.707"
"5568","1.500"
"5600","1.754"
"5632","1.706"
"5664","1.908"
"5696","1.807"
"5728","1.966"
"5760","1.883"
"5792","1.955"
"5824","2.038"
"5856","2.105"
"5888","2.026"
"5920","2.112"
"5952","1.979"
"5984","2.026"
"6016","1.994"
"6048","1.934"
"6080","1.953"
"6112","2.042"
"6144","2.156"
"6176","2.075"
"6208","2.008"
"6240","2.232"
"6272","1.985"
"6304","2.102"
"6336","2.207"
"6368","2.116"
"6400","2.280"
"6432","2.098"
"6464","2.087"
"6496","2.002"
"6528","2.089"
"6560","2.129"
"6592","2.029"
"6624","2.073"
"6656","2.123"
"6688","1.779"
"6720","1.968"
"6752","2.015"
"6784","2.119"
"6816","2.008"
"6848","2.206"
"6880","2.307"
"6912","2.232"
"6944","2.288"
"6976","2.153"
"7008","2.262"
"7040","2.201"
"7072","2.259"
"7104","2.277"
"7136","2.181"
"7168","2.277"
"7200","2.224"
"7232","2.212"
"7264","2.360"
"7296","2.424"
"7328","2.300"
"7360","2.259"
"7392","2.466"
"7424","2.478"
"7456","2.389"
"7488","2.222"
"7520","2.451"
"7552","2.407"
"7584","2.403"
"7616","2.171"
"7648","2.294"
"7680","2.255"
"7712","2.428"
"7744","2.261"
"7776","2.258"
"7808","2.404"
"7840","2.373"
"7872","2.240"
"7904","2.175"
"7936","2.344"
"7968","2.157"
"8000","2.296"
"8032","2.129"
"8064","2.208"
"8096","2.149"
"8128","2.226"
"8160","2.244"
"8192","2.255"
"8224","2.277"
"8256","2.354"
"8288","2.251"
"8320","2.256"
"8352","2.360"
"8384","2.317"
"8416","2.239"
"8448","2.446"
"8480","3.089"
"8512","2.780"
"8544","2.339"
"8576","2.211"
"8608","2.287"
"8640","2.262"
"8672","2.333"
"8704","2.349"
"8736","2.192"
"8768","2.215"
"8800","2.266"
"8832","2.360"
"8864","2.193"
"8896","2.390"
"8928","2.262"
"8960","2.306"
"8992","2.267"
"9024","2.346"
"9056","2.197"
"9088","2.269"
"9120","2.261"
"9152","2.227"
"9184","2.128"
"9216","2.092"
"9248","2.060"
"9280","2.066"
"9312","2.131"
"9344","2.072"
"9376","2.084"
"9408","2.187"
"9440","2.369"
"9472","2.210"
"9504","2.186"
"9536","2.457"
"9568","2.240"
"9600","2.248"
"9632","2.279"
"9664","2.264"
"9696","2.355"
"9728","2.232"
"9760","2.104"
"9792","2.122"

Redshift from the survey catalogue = 0.293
